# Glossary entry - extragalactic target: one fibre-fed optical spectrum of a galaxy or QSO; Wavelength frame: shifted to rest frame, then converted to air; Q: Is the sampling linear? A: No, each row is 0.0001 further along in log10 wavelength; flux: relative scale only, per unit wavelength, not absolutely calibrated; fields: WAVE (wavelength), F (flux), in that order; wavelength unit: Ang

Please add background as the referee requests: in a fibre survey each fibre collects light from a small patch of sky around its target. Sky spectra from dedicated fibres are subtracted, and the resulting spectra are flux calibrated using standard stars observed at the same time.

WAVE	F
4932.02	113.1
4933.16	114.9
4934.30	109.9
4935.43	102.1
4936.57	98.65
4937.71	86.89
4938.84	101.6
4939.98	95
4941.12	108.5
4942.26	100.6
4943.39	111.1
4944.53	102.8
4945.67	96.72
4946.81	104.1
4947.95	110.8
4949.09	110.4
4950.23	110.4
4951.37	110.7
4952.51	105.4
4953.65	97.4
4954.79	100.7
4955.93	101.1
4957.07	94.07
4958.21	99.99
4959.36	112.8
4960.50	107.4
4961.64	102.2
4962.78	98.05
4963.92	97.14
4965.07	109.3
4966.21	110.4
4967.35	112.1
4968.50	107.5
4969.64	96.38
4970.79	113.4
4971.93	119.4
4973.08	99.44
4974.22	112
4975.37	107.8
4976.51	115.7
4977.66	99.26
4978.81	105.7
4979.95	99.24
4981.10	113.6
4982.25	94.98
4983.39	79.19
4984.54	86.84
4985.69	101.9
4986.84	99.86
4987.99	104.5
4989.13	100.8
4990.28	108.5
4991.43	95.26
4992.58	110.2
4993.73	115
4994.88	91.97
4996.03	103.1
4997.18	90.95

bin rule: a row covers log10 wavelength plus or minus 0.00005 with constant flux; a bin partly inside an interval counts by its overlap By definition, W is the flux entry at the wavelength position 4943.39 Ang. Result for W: 111.1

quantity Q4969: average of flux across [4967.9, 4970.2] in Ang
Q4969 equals 102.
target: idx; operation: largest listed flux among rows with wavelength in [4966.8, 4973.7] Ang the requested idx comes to 119.4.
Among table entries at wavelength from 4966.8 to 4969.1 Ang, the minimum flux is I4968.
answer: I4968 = 107.5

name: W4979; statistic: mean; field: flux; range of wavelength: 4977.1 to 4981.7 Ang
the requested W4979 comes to 104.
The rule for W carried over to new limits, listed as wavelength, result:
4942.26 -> 100.6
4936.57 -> 98.65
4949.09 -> 110.4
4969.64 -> 96.38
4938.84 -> 101.6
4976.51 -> 115.7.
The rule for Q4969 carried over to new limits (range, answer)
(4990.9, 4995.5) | 103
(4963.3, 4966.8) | 106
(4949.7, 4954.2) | 106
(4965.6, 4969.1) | 110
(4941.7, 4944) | 106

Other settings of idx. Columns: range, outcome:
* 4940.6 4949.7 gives 111.1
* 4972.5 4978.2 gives 115.7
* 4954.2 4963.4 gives 112.8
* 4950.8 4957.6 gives 110.7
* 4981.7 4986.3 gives 101.9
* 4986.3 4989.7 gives 104.5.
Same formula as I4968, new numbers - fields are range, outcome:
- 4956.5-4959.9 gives 94.07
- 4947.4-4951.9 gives 110.4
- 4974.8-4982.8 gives 94.98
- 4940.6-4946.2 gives 96.72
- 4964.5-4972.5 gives 96.38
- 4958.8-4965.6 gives 97.14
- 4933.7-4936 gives 102.1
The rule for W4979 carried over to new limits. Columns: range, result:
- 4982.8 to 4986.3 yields 89.5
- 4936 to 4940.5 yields 95.5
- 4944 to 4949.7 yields 105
